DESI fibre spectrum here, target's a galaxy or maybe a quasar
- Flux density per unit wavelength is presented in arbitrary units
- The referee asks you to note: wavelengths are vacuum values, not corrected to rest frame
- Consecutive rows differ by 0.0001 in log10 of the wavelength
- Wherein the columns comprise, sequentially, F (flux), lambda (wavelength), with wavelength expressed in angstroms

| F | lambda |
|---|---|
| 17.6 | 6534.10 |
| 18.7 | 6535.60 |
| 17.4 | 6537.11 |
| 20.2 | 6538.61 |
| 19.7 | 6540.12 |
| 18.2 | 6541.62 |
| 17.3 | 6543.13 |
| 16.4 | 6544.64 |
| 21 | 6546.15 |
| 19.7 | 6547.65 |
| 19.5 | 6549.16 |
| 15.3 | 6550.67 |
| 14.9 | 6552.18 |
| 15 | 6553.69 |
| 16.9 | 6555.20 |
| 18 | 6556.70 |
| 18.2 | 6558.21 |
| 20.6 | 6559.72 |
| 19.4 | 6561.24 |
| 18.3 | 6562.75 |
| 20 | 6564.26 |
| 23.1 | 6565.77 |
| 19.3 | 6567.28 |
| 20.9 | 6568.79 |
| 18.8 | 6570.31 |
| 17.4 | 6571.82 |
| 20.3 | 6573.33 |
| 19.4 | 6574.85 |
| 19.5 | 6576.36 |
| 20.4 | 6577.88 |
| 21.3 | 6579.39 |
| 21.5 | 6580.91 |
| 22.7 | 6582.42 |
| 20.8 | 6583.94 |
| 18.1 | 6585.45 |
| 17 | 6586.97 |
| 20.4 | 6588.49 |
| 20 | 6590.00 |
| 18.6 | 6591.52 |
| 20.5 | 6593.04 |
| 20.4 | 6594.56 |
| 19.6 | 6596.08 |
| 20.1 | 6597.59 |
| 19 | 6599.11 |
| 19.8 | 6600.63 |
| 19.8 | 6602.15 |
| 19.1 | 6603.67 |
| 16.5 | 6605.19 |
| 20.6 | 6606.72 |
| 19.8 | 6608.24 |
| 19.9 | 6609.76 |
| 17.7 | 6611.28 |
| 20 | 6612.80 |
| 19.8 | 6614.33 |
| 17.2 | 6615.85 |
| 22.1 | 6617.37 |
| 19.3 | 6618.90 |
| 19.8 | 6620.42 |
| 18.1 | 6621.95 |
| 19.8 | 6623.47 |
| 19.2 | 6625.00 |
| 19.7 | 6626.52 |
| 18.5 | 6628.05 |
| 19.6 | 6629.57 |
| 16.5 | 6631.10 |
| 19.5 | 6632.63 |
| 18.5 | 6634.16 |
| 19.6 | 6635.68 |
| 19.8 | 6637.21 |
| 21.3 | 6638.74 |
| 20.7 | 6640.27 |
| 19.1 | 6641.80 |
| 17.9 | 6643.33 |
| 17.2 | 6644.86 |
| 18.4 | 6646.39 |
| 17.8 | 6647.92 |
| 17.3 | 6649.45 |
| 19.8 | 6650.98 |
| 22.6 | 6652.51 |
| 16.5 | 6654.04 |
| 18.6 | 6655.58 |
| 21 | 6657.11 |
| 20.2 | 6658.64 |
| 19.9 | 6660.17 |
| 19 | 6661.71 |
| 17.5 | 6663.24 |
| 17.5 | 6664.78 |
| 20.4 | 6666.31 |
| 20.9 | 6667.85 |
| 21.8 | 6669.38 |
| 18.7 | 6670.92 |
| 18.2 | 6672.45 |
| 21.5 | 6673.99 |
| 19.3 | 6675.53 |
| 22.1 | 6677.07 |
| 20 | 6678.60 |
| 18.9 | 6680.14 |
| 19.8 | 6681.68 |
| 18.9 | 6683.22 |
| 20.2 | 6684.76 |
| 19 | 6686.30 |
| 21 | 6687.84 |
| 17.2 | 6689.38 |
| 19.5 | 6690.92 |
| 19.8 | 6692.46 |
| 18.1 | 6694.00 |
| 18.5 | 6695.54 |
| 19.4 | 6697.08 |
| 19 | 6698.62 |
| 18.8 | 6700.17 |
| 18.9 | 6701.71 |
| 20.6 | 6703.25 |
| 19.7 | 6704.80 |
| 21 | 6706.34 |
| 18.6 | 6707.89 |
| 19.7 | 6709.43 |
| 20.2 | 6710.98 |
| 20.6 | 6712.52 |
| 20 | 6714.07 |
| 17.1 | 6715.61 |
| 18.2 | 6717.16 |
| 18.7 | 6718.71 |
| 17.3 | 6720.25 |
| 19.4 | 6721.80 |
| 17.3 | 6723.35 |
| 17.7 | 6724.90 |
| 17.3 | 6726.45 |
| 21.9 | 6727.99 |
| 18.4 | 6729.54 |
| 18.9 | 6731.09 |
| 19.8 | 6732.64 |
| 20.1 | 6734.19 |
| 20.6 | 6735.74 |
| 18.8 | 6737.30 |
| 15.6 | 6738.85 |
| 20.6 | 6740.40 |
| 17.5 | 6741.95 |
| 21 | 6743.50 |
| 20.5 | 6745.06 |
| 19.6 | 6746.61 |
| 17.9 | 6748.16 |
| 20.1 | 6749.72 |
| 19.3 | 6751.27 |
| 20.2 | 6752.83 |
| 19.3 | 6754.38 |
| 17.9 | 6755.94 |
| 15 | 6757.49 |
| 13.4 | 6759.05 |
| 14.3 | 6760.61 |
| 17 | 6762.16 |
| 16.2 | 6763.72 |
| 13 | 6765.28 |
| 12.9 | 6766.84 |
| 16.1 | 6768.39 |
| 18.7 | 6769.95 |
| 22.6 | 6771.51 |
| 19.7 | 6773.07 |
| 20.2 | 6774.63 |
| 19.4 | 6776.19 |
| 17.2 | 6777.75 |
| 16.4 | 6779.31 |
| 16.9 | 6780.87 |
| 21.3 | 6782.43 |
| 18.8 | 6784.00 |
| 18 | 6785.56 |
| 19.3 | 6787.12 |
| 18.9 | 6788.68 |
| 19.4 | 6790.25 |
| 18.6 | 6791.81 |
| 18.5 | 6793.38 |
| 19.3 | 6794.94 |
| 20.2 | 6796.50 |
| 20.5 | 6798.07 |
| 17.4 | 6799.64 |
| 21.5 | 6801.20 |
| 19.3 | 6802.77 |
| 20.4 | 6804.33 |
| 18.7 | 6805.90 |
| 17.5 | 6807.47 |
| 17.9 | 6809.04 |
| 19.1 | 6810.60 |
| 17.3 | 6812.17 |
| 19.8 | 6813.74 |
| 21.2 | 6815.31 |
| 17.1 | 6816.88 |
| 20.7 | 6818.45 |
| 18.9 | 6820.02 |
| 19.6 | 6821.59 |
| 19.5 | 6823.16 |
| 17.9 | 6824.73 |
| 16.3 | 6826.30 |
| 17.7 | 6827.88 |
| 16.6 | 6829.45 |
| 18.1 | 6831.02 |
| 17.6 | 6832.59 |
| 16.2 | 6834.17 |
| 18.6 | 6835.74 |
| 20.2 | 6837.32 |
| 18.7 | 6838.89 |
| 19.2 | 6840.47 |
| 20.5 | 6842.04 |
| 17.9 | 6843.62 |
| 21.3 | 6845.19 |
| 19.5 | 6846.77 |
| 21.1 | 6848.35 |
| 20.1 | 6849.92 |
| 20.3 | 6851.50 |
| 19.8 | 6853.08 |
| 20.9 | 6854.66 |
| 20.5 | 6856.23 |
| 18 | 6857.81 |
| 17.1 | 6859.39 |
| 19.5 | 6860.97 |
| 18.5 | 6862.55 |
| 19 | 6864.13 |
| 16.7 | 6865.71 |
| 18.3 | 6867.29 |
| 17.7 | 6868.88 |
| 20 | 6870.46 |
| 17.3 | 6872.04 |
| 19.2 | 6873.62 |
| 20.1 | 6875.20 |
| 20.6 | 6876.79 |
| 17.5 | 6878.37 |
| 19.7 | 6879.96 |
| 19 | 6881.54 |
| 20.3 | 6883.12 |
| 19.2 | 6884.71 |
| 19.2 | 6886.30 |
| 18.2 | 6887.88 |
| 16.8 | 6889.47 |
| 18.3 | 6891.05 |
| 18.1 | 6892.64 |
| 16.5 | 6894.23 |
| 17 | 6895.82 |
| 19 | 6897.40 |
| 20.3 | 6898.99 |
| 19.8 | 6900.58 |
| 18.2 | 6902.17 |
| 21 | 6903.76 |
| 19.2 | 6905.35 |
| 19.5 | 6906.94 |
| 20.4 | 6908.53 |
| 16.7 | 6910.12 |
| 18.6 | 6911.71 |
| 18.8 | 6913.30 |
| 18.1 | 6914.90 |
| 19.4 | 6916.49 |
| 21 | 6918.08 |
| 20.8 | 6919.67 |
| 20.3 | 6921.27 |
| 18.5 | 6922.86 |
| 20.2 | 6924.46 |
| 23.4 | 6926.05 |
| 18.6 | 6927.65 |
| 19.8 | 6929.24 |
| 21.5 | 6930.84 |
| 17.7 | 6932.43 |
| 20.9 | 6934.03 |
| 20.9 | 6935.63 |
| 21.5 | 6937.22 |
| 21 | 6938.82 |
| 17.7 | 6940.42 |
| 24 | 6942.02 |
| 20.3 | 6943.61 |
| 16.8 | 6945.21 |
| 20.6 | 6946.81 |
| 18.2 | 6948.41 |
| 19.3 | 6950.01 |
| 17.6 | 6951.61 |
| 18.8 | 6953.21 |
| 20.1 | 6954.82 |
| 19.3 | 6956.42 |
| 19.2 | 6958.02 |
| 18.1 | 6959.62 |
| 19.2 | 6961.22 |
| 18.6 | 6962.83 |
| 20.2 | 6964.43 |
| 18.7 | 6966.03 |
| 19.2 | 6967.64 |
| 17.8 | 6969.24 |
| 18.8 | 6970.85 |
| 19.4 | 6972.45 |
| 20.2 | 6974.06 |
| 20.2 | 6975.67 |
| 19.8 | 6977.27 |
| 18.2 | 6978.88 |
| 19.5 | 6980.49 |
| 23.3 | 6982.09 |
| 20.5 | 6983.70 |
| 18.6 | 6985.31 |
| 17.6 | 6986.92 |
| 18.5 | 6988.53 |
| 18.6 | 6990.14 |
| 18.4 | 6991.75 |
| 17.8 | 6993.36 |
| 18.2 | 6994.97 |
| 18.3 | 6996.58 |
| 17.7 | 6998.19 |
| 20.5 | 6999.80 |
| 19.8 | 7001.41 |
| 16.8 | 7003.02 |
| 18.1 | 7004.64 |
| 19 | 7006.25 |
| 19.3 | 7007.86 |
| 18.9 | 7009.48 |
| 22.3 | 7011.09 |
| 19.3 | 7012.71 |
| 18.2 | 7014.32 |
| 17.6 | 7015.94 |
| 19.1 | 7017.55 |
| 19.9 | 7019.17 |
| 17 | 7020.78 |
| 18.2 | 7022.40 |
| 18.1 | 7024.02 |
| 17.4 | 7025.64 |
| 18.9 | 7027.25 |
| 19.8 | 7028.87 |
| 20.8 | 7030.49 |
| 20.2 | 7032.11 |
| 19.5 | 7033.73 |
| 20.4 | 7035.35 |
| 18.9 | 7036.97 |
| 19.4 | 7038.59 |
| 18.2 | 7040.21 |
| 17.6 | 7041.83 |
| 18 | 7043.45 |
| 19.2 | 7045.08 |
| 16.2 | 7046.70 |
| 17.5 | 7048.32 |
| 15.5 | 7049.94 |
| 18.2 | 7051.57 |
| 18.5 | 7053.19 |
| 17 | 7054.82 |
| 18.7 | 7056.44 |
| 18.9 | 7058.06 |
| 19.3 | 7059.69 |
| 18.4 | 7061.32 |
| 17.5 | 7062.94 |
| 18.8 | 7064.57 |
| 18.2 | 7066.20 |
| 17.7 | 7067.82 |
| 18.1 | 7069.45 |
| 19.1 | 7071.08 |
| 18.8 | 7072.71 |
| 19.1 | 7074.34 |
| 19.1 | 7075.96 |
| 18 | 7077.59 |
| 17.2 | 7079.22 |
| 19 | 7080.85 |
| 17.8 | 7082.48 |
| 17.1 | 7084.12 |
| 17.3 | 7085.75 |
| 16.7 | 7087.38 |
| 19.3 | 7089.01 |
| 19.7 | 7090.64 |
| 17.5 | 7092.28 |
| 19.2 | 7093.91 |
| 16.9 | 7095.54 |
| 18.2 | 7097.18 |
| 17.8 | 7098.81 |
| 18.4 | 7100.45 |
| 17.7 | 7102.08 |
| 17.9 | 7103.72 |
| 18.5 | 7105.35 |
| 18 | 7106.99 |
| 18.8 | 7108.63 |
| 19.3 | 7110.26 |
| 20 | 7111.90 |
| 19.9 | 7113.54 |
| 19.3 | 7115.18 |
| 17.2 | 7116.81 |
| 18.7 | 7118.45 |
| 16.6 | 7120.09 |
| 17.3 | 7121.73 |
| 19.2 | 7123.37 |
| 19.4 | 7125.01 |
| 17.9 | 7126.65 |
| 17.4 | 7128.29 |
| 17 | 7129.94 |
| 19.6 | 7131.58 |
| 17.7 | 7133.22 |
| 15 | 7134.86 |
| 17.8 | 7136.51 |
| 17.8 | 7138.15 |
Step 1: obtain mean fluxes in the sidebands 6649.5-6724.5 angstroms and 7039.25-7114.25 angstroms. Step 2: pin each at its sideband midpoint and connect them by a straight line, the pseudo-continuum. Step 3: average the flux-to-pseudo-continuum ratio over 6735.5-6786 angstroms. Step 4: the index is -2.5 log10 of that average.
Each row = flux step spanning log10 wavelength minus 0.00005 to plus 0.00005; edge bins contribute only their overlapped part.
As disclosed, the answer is 0.07 mag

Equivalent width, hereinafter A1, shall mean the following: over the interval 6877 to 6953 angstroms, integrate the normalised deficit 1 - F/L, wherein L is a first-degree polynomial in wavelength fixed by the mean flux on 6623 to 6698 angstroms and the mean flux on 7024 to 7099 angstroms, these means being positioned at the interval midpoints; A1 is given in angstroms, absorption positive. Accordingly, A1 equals -2.64 angstroms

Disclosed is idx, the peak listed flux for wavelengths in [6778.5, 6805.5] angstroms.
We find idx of 21.5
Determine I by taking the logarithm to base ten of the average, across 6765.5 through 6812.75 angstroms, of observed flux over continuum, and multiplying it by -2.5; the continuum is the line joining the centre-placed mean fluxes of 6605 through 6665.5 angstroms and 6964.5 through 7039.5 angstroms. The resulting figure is 0.024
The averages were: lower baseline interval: 19.1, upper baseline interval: 19.1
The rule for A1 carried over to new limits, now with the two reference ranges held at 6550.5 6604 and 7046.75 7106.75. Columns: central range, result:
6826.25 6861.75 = -0.6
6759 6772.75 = 1.9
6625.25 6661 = 0.1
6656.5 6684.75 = -1.0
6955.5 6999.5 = -1.7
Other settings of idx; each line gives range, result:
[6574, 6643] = 22.7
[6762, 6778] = 22.6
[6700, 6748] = 21.9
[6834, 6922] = 21.3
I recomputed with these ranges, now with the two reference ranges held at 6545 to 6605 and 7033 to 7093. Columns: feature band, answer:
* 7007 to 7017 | -0.05 mag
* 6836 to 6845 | -0.04 mag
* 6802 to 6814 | 0.01 mag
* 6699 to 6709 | -0.03 mag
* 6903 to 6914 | -0.03 mag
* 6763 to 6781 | 0.08 mag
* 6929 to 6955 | -0.07 mag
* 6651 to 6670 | -0.03 mag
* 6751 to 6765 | 0.13 mag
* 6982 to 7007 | -0.02 mag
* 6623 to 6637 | 0.01 mag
